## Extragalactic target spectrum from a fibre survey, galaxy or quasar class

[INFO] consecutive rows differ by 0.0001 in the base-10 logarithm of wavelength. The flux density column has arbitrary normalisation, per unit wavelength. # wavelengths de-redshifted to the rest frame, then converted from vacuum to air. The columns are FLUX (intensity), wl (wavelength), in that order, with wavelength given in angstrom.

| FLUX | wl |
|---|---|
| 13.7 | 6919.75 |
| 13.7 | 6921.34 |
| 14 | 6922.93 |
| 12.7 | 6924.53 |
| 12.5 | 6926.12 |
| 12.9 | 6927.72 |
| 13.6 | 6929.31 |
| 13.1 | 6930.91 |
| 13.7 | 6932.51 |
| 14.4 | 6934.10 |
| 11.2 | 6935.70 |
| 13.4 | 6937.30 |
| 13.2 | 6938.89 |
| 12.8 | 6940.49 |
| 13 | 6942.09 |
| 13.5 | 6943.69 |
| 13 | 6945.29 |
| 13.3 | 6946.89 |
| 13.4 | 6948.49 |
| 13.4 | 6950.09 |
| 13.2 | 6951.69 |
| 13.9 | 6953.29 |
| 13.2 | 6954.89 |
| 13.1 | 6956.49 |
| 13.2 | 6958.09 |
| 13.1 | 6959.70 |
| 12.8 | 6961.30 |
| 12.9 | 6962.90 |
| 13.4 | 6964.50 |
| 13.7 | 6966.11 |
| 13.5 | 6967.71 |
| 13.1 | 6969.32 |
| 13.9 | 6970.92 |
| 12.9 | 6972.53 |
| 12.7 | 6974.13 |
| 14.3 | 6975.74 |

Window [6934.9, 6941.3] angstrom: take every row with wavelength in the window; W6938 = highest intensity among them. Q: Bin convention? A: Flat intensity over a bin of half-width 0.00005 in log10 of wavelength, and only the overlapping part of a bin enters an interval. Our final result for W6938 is 13.4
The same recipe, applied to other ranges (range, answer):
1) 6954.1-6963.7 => 13.2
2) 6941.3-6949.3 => 13.5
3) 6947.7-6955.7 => 13.9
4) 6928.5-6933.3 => 13.7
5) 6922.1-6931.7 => 14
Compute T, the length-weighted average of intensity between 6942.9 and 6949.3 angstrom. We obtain 13.3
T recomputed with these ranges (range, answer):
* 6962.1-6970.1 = 13.3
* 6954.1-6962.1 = 13.1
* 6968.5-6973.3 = 13.3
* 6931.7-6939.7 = 13.2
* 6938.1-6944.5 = 13.1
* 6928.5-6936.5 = 13.2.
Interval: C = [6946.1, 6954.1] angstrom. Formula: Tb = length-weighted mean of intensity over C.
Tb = 13.4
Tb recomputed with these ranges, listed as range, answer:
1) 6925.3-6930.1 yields 13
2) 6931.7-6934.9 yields 14.1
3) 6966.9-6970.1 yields 13.3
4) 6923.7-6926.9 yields 12.6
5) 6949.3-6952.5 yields 13.3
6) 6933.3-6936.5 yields 12.8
